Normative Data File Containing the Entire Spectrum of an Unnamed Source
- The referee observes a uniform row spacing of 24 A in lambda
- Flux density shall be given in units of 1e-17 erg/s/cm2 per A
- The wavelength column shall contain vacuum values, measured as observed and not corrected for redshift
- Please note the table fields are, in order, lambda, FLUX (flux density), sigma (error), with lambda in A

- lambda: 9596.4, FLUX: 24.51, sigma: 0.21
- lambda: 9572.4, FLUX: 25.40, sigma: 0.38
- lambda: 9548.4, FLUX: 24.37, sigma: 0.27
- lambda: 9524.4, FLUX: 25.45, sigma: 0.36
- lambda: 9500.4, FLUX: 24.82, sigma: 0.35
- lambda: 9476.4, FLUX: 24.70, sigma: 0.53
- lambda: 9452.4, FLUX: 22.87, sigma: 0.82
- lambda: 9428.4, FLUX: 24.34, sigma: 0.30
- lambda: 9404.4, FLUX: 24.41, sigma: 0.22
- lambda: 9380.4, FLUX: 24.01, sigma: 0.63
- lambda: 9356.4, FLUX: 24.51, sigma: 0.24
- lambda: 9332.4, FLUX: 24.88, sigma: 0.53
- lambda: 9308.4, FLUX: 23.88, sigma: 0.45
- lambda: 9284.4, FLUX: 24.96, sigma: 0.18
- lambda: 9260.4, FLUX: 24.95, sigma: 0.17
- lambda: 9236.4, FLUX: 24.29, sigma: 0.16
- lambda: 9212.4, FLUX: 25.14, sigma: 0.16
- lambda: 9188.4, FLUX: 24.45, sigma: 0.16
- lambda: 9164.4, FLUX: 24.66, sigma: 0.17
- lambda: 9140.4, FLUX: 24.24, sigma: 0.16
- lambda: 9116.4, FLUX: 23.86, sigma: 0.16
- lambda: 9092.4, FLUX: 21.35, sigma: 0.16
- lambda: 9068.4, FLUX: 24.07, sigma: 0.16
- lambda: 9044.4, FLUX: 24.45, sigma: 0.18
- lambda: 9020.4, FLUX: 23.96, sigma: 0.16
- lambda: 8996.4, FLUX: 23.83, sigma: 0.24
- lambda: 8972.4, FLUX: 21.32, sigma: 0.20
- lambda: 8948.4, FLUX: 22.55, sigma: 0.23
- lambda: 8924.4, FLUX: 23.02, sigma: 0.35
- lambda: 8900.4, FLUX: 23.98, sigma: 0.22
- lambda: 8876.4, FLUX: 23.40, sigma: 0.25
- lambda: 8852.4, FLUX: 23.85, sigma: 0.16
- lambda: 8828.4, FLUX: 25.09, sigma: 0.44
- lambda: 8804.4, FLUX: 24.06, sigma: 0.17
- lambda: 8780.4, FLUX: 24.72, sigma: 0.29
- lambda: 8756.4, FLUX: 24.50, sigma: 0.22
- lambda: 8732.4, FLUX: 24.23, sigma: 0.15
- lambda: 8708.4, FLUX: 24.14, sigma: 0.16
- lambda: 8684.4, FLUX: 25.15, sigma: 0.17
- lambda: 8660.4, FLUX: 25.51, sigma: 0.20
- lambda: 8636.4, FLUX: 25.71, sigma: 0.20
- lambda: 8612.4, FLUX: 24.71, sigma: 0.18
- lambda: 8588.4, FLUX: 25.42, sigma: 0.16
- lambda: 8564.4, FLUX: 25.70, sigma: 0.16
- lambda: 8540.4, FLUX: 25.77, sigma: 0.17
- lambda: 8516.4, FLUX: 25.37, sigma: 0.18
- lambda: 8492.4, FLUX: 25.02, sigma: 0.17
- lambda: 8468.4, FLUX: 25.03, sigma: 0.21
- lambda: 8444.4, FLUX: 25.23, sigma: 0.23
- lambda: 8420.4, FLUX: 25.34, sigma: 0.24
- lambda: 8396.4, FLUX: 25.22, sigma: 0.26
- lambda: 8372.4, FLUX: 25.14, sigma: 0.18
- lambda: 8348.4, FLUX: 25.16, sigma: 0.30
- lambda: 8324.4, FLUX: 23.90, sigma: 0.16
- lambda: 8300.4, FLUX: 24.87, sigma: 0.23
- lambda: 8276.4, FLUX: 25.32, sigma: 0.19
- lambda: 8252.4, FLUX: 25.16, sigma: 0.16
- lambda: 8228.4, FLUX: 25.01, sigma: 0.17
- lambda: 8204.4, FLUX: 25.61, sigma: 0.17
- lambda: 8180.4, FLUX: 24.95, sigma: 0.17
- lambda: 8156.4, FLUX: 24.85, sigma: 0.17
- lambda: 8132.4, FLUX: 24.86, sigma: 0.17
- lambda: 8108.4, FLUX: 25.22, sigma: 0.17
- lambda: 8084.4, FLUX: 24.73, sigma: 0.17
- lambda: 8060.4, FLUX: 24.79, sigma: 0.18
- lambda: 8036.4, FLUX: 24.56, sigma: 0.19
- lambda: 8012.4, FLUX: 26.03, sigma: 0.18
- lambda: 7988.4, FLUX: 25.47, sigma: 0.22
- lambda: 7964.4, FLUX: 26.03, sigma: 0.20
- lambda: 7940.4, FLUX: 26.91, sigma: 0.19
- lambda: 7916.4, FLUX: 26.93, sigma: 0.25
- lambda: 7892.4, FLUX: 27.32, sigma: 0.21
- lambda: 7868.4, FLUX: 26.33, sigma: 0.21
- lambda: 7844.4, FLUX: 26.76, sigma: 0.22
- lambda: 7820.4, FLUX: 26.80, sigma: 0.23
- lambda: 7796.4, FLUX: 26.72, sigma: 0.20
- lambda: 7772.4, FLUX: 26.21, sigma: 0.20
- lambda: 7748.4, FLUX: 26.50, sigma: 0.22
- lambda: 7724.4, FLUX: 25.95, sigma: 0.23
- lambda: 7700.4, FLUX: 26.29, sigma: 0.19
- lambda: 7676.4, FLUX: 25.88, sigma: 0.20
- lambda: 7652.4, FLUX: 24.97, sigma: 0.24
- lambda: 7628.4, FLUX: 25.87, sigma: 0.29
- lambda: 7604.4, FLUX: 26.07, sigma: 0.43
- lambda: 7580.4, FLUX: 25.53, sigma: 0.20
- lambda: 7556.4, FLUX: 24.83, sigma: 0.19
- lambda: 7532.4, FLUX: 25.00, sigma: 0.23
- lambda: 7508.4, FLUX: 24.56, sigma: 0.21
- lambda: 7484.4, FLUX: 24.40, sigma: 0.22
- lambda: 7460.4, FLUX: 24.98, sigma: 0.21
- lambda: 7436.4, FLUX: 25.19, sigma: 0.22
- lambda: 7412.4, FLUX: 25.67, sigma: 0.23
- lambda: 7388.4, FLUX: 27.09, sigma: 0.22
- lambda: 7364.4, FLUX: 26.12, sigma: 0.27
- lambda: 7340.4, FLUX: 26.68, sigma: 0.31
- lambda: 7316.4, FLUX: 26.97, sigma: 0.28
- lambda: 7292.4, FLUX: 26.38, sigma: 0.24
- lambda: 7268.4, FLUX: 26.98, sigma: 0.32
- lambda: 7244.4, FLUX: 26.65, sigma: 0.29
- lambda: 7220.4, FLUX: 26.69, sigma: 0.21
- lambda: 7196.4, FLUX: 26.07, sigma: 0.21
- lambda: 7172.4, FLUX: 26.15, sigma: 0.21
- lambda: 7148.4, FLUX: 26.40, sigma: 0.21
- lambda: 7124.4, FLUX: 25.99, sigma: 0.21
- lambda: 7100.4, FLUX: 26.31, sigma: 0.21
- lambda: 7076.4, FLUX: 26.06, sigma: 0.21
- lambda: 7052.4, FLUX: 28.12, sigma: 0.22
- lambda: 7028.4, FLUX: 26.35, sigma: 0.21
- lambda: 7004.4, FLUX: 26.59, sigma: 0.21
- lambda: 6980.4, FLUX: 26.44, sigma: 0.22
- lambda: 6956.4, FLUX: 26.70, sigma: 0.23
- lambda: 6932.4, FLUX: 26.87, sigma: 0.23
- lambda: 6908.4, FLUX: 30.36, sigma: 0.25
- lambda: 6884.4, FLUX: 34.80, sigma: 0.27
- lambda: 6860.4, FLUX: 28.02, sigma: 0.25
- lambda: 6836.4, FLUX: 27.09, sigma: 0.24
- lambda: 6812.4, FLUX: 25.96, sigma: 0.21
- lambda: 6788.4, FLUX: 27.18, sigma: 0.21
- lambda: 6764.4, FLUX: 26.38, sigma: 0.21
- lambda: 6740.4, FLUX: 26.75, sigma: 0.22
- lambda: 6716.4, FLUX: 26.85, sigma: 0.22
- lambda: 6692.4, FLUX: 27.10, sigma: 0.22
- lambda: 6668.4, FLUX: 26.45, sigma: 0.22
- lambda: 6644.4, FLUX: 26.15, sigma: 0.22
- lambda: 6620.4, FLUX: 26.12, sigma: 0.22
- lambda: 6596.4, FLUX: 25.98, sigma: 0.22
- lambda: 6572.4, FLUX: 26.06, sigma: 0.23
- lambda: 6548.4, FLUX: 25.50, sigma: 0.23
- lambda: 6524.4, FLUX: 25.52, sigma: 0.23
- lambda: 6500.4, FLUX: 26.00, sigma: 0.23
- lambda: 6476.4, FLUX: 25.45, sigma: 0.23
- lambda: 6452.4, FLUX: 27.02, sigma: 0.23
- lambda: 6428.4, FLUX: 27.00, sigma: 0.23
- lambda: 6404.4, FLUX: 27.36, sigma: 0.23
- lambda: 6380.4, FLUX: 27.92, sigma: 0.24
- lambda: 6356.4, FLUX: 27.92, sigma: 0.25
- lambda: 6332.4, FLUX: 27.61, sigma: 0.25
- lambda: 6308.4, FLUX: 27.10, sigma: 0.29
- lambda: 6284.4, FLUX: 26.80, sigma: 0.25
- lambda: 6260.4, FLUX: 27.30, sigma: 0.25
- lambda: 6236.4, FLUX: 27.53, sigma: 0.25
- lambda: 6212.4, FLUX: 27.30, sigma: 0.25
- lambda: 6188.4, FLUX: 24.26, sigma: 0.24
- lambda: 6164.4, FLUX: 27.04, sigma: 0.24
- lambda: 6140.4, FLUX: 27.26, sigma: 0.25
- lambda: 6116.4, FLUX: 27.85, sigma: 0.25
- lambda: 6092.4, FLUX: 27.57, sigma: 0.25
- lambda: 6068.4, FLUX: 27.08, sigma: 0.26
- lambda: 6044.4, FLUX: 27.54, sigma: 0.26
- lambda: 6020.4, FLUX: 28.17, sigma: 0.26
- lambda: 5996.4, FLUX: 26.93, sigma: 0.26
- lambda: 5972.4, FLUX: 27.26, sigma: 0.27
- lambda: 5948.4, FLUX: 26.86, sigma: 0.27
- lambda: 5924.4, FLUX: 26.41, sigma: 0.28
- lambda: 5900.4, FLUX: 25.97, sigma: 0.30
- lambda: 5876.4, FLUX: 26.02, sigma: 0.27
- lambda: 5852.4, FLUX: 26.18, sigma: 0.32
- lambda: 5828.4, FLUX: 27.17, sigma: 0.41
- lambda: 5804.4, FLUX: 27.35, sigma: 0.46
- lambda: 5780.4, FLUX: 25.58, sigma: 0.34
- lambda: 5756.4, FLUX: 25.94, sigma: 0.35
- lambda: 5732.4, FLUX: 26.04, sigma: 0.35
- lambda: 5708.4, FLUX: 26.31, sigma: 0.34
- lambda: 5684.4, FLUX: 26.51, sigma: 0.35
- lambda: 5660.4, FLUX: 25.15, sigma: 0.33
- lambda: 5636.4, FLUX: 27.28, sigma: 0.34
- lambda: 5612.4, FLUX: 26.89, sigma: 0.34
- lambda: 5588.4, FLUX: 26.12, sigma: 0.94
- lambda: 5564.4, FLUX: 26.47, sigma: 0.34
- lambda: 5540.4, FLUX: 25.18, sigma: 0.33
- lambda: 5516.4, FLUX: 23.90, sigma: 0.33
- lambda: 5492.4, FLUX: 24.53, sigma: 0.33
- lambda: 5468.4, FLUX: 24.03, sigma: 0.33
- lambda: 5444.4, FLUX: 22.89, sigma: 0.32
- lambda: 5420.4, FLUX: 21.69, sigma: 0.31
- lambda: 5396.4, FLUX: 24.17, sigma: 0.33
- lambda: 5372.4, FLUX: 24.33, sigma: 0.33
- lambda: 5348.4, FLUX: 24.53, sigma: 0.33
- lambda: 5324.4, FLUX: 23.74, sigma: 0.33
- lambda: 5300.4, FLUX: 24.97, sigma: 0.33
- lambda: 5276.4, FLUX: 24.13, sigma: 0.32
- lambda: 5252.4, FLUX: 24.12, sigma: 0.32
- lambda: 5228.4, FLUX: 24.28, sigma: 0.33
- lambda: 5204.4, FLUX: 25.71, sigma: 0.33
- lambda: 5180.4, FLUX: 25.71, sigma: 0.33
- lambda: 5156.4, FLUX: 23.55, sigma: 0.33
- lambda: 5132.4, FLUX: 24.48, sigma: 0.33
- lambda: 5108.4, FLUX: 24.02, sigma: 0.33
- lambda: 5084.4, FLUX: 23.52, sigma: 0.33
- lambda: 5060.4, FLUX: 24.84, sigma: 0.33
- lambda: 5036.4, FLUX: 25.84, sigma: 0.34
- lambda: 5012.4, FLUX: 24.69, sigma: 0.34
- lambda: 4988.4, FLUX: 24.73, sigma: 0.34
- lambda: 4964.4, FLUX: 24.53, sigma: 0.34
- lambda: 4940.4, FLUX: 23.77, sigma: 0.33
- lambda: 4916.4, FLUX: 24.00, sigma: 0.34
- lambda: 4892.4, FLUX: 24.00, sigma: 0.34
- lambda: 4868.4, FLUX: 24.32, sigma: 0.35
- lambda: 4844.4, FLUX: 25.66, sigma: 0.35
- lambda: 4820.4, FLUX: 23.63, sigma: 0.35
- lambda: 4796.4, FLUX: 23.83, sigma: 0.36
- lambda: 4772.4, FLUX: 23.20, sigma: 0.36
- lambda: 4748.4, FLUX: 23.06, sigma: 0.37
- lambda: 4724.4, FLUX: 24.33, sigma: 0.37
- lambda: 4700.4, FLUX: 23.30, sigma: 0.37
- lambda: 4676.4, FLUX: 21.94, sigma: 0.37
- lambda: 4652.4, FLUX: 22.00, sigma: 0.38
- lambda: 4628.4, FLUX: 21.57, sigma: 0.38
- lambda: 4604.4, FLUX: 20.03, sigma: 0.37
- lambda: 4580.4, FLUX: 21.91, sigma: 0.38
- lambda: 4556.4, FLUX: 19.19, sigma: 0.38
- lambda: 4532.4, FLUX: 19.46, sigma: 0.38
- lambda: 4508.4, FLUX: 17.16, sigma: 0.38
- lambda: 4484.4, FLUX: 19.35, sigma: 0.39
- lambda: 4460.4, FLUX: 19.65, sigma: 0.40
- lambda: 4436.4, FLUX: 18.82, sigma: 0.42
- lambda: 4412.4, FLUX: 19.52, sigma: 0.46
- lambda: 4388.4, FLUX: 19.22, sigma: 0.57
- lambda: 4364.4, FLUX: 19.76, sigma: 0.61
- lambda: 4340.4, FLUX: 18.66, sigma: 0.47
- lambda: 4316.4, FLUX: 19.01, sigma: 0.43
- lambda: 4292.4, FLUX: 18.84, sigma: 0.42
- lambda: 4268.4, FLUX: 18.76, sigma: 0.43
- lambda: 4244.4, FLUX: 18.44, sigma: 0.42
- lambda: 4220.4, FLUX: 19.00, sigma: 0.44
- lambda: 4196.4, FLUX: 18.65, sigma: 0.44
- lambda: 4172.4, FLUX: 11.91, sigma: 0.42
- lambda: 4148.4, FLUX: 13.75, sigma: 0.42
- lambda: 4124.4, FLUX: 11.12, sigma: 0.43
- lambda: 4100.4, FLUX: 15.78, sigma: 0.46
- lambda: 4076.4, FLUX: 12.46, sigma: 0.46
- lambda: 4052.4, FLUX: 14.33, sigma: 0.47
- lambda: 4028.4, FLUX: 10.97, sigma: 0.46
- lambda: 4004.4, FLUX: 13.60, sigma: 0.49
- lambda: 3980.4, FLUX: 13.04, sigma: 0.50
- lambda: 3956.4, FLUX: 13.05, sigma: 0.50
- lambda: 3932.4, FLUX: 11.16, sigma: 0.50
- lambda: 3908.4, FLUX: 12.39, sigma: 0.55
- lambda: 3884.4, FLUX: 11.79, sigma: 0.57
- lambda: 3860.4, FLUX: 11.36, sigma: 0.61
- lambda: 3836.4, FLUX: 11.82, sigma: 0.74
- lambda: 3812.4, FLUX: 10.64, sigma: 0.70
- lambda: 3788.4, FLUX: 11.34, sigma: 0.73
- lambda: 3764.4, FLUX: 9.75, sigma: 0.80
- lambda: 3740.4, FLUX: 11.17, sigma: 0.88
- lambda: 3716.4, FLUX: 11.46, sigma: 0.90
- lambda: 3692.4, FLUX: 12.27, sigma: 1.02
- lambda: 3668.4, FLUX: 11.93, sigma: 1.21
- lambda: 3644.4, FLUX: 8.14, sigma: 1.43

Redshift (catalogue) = 0.049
